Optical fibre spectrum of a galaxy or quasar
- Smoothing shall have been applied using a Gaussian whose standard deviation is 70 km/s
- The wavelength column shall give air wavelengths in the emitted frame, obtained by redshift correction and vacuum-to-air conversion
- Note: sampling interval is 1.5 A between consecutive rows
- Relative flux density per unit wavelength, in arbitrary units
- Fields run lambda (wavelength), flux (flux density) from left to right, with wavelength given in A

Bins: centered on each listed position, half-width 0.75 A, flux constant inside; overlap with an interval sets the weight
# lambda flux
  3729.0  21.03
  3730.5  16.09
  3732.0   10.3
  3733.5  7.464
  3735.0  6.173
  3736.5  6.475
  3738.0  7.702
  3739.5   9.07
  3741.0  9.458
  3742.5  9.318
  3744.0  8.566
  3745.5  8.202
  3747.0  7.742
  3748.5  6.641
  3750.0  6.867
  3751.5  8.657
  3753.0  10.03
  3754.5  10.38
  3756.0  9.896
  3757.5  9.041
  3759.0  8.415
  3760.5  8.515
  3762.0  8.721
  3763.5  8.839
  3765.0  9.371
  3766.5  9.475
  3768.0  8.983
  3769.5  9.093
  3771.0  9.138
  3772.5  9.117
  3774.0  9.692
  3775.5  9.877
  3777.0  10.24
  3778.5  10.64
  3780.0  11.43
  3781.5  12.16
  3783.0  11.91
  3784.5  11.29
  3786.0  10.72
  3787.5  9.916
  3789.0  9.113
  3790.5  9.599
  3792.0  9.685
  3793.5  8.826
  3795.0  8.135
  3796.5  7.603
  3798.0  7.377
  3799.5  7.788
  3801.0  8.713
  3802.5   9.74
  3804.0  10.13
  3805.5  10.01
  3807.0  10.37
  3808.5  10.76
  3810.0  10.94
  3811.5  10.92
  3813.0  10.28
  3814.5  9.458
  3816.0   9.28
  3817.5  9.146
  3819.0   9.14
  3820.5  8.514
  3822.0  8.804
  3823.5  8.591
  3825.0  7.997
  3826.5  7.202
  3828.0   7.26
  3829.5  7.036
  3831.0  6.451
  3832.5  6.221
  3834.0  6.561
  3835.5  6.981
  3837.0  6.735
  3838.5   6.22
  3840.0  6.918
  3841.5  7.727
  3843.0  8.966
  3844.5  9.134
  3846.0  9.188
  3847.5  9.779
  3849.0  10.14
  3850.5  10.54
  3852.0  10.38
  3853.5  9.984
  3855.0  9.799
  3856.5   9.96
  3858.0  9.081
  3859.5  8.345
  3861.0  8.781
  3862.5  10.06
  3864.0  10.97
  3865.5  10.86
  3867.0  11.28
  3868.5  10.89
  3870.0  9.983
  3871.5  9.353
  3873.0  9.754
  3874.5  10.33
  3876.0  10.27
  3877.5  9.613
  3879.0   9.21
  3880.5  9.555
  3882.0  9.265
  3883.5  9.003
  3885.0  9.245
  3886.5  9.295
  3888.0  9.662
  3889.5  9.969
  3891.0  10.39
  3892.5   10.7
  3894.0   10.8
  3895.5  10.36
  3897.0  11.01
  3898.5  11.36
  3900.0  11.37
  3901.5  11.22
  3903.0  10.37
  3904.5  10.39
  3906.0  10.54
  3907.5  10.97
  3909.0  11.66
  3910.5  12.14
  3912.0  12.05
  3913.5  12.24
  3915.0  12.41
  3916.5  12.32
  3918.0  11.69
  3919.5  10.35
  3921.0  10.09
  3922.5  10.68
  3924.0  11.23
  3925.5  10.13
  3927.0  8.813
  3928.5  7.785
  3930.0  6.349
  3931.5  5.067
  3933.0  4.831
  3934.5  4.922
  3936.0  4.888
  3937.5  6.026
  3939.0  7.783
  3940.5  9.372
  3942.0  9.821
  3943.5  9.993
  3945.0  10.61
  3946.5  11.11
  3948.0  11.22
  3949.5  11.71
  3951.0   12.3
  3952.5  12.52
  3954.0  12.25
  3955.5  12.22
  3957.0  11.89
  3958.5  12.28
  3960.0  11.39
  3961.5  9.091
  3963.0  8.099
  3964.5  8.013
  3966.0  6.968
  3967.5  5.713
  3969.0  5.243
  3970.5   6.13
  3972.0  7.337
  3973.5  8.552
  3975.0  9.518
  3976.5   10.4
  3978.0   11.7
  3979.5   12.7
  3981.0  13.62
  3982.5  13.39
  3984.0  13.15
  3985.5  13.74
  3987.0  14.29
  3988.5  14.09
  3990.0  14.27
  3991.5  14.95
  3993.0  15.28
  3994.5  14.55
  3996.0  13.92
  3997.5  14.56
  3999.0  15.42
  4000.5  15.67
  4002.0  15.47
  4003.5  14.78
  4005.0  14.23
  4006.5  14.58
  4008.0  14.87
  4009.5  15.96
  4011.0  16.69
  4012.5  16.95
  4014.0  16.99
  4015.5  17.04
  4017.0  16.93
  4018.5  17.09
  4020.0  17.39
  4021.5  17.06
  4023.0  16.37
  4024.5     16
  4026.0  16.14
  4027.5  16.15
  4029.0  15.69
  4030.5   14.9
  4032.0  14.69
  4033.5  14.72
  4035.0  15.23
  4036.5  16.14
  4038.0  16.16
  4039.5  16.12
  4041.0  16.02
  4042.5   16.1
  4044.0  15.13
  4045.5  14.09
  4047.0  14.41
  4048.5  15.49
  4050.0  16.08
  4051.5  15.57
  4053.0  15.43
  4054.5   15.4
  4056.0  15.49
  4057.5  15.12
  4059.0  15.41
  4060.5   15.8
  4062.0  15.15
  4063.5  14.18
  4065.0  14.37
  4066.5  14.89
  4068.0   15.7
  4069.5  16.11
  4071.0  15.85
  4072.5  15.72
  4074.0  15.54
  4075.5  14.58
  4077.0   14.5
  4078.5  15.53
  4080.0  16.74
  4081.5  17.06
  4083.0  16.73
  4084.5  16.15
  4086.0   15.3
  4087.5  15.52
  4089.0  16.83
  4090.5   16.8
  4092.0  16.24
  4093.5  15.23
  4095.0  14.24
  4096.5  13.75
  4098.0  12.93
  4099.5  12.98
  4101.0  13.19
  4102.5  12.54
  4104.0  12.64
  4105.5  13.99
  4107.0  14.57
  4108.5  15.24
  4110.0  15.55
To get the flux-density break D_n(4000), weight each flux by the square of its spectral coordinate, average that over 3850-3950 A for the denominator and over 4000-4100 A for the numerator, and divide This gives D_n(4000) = 1.70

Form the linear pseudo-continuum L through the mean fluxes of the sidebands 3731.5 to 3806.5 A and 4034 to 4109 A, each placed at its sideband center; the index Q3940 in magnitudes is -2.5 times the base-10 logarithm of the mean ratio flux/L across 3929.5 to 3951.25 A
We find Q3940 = 0.45 mag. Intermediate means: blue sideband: 9.13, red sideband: 15.2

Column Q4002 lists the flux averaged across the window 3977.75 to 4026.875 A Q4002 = 15.2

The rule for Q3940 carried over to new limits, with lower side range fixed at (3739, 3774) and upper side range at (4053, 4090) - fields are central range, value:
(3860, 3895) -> 0.150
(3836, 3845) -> 0.374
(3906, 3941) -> 0.307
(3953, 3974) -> 0.421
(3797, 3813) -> 0.026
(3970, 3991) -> 0.165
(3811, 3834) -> 0.225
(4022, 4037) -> -0.067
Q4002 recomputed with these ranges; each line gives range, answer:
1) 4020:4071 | 15.5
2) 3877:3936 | 9.91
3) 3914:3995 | 10.3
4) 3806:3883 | 9.12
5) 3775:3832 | 9.38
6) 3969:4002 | 12.6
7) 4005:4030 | 16.3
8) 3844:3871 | 9.96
